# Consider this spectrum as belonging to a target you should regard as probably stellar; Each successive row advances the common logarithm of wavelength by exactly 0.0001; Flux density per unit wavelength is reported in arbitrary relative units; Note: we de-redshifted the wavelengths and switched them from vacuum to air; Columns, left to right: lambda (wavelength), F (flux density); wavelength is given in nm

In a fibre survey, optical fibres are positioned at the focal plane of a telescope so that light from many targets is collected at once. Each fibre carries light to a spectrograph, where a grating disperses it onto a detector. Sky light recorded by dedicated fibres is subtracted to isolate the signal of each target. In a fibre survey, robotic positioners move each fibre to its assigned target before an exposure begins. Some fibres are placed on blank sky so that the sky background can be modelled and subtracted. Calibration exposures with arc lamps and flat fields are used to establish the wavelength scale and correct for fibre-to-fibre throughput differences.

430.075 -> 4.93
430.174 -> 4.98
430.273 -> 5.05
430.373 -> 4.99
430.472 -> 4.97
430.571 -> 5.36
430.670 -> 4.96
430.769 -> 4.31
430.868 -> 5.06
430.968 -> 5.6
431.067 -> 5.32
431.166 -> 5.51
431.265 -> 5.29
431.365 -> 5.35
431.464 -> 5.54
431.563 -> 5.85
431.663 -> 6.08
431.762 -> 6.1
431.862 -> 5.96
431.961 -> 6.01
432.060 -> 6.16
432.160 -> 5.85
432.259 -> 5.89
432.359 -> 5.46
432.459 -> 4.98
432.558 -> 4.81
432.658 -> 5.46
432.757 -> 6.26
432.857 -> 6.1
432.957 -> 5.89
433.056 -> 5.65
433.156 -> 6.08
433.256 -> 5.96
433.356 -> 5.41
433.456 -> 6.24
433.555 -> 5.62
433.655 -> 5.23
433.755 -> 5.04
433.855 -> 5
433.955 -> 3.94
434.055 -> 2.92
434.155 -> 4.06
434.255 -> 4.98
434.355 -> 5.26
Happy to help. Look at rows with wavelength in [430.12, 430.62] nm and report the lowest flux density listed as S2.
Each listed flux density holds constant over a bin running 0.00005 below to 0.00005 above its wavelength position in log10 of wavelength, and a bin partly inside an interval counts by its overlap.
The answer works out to 4.97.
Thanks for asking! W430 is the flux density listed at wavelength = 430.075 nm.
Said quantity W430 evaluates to 4.93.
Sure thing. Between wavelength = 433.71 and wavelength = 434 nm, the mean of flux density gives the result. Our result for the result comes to 4.66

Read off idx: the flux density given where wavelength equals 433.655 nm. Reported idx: 5.23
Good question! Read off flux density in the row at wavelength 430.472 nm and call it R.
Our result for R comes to 4.97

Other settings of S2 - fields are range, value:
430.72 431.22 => 4.31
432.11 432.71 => 4.81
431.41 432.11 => 5.54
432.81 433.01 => 5.89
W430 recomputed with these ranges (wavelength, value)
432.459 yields 4.98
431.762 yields 6.1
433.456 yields 6.24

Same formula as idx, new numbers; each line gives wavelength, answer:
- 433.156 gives 6.08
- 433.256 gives 5.96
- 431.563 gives 5.85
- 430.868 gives 5.06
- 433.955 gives 3.94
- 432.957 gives 5.89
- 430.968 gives 5.6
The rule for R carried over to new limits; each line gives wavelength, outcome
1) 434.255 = 4.98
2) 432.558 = 4.81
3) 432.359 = 5.46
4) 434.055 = 2.92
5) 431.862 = 5.96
